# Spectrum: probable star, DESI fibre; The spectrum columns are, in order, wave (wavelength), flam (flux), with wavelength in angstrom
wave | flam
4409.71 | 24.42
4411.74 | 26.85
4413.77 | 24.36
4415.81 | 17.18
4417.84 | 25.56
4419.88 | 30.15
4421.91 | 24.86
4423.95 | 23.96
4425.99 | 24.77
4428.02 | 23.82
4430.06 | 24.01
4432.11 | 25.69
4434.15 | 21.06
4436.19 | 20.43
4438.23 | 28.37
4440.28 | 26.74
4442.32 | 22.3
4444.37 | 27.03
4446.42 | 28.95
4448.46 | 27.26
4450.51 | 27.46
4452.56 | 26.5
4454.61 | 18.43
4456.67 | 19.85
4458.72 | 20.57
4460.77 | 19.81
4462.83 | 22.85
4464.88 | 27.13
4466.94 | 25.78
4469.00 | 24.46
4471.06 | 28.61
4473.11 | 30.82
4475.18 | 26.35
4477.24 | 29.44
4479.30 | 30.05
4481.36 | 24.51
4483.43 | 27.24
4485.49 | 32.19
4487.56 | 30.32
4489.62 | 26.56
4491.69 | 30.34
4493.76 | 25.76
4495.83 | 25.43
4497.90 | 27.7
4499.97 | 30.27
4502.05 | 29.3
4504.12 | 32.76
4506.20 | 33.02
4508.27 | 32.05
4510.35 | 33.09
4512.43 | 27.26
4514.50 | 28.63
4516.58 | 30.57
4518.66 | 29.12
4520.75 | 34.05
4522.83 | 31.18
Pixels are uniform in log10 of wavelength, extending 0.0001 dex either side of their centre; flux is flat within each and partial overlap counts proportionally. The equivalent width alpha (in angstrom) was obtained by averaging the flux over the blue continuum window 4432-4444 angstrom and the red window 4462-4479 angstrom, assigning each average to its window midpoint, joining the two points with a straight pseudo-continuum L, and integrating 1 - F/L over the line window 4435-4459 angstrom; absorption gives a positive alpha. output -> 0.32 angstrom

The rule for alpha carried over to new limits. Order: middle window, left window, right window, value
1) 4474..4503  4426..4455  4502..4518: 0.8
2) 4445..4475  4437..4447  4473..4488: 2.8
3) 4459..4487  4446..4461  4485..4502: -0.8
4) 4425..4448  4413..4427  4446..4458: -0.5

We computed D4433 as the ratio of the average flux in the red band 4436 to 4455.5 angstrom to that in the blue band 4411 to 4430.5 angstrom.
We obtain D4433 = 1.0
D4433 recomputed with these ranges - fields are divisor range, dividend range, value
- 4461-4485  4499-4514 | 1.15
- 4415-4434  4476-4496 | 1.16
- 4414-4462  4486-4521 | 1.23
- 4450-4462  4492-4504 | 1.29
